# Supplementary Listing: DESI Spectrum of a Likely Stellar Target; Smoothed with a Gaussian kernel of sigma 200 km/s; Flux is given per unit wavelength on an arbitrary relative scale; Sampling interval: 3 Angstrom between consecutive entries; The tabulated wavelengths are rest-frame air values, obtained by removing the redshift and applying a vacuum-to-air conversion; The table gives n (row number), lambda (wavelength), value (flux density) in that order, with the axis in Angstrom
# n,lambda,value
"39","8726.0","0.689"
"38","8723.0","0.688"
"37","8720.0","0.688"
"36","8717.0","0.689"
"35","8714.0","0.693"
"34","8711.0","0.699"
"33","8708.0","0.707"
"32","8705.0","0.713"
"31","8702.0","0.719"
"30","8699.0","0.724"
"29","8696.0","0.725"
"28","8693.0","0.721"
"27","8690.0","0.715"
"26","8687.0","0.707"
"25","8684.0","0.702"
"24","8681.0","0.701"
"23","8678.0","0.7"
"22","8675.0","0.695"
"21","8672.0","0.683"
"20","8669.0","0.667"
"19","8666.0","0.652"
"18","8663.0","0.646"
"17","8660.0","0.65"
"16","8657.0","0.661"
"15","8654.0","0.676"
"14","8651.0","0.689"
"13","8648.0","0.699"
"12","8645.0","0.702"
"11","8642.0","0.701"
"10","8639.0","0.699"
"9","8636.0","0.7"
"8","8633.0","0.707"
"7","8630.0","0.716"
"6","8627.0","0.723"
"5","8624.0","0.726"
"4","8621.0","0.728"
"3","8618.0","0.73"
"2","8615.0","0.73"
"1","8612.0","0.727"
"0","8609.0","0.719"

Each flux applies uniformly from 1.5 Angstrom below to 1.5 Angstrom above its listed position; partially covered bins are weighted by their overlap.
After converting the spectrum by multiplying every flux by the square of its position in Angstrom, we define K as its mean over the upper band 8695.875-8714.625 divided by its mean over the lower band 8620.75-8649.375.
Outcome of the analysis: 1.02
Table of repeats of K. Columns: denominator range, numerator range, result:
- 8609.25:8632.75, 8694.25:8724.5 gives 0.99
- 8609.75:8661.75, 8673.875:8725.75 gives 1.02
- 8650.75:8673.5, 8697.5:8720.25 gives 1.07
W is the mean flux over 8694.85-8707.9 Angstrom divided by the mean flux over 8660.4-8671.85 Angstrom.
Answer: 1.1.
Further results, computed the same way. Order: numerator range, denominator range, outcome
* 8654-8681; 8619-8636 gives 0.93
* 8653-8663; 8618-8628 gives 0.91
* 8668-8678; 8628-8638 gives 0.97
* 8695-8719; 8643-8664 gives 1.05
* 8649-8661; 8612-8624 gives 0.92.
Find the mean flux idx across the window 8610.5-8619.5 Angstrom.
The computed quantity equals 0.729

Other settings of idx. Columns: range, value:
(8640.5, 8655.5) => 0.693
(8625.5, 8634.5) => 0.715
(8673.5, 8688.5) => 0.701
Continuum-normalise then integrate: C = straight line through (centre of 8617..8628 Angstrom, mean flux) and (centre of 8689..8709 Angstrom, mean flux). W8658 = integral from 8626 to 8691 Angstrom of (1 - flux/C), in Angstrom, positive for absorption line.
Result 2.93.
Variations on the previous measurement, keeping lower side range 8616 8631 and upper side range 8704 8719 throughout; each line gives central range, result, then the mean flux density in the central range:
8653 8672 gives 1.4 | 0.66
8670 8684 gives 0.3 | 0.695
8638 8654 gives 0.5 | 0.696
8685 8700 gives -0.3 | 0.718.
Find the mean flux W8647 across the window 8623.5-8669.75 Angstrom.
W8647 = 0.688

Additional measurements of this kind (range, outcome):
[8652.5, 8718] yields 0.693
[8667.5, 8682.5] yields 0.689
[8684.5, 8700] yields 0.717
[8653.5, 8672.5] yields 0.66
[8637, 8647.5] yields 0.7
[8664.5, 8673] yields 0.666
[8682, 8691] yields 0.707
